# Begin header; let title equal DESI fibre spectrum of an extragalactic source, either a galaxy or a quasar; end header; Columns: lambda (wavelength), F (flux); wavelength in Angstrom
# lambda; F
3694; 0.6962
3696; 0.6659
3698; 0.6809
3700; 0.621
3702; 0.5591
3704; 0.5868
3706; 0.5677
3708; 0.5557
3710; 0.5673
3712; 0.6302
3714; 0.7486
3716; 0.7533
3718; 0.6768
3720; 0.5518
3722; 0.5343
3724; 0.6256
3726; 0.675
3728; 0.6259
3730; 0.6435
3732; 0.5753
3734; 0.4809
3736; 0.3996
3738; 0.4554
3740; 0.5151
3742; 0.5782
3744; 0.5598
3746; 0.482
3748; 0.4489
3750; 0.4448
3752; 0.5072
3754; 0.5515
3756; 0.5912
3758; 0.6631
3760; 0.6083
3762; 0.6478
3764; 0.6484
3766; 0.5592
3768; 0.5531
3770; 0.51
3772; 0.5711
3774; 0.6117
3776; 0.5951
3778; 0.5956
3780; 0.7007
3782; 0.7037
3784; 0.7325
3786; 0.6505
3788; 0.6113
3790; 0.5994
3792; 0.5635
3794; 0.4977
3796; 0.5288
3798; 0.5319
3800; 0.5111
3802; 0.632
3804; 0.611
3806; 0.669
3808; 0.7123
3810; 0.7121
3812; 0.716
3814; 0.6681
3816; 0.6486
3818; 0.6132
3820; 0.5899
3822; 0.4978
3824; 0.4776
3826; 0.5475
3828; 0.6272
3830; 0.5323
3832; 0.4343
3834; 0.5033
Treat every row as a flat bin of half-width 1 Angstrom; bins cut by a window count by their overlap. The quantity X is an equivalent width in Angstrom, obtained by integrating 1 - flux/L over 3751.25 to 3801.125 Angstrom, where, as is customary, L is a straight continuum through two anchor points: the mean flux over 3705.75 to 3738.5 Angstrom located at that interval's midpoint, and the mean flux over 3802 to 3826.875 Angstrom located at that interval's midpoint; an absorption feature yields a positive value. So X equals 1.4 Angstrom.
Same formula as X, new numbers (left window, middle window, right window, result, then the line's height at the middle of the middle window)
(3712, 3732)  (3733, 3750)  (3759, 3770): 3.7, 0.621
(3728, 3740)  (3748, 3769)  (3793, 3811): -0.8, 0.55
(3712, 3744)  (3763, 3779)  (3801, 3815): 1.4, 0.635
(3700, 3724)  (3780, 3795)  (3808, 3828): -0.3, 0.614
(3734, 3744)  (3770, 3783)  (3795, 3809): -1.5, 0.557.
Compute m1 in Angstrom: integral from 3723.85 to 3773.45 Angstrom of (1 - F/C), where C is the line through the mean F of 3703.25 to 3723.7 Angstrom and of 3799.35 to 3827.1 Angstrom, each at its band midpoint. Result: 4.9 Angstrom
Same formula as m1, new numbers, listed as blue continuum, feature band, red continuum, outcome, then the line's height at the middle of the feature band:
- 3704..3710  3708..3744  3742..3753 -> -3.6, 0.534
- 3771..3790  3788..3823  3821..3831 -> -1.5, 0.583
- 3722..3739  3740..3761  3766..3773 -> 0.4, 0.553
